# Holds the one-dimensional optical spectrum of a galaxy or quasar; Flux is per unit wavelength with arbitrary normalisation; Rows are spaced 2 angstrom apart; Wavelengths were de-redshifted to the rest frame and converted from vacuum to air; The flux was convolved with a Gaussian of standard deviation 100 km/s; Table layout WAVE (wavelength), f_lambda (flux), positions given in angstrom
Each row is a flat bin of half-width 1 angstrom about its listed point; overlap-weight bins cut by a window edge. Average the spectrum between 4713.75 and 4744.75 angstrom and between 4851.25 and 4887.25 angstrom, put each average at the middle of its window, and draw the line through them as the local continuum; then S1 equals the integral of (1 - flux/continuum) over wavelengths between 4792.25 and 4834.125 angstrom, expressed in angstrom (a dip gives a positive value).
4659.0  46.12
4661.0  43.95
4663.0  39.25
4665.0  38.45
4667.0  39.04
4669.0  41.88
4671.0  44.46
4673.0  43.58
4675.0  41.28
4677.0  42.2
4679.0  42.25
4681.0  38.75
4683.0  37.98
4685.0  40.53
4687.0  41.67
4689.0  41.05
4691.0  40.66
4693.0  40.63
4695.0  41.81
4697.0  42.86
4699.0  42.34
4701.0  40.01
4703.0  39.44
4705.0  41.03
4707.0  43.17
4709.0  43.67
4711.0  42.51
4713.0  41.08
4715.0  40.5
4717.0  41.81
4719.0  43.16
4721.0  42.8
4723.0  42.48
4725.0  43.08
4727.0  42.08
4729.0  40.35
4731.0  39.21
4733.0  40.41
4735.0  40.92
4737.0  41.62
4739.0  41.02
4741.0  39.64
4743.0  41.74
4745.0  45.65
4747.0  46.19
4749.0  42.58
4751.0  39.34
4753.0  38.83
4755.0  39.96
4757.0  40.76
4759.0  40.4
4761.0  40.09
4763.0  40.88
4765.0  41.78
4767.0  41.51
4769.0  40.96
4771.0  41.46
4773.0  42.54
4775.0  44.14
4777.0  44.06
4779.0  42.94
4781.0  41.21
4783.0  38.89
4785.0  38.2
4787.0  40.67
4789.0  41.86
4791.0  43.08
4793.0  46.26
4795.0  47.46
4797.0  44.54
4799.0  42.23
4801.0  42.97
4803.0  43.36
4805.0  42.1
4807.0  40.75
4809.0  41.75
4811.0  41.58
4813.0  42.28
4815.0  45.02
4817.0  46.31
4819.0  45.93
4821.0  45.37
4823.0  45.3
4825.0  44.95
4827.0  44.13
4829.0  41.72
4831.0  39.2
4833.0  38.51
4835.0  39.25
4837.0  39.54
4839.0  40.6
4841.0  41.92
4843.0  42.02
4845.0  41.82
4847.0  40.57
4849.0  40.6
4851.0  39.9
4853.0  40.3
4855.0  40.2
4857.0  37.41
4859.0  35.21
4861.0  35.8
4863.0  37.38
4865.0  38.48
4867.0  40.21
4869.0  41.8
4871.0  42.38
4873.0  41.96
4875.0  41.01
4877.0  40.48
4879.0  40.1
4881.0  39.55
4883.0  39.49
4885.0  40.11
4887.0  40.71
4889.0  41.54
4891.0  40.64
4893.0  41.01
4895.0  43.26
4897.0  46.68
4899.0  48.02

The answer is -3.2 angstrom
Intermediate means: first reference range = 41.5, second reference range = 39.6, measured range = 43.4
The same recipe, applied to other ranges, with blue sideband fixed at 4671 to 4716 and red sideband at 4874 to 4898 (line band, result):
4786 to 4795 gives -0.5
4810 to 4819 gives -0.6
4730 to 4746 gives 0.0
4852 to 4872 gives 1.1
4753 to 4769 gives 0.3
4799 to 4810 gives -0.2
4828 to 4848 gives 0.4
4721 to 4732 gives -0.1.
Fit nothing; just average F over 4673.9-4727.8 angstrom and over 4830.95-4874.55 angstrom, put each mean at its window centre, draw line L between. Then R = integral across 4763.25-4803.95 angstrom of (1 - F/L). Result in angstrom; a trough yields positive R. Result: -1.9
